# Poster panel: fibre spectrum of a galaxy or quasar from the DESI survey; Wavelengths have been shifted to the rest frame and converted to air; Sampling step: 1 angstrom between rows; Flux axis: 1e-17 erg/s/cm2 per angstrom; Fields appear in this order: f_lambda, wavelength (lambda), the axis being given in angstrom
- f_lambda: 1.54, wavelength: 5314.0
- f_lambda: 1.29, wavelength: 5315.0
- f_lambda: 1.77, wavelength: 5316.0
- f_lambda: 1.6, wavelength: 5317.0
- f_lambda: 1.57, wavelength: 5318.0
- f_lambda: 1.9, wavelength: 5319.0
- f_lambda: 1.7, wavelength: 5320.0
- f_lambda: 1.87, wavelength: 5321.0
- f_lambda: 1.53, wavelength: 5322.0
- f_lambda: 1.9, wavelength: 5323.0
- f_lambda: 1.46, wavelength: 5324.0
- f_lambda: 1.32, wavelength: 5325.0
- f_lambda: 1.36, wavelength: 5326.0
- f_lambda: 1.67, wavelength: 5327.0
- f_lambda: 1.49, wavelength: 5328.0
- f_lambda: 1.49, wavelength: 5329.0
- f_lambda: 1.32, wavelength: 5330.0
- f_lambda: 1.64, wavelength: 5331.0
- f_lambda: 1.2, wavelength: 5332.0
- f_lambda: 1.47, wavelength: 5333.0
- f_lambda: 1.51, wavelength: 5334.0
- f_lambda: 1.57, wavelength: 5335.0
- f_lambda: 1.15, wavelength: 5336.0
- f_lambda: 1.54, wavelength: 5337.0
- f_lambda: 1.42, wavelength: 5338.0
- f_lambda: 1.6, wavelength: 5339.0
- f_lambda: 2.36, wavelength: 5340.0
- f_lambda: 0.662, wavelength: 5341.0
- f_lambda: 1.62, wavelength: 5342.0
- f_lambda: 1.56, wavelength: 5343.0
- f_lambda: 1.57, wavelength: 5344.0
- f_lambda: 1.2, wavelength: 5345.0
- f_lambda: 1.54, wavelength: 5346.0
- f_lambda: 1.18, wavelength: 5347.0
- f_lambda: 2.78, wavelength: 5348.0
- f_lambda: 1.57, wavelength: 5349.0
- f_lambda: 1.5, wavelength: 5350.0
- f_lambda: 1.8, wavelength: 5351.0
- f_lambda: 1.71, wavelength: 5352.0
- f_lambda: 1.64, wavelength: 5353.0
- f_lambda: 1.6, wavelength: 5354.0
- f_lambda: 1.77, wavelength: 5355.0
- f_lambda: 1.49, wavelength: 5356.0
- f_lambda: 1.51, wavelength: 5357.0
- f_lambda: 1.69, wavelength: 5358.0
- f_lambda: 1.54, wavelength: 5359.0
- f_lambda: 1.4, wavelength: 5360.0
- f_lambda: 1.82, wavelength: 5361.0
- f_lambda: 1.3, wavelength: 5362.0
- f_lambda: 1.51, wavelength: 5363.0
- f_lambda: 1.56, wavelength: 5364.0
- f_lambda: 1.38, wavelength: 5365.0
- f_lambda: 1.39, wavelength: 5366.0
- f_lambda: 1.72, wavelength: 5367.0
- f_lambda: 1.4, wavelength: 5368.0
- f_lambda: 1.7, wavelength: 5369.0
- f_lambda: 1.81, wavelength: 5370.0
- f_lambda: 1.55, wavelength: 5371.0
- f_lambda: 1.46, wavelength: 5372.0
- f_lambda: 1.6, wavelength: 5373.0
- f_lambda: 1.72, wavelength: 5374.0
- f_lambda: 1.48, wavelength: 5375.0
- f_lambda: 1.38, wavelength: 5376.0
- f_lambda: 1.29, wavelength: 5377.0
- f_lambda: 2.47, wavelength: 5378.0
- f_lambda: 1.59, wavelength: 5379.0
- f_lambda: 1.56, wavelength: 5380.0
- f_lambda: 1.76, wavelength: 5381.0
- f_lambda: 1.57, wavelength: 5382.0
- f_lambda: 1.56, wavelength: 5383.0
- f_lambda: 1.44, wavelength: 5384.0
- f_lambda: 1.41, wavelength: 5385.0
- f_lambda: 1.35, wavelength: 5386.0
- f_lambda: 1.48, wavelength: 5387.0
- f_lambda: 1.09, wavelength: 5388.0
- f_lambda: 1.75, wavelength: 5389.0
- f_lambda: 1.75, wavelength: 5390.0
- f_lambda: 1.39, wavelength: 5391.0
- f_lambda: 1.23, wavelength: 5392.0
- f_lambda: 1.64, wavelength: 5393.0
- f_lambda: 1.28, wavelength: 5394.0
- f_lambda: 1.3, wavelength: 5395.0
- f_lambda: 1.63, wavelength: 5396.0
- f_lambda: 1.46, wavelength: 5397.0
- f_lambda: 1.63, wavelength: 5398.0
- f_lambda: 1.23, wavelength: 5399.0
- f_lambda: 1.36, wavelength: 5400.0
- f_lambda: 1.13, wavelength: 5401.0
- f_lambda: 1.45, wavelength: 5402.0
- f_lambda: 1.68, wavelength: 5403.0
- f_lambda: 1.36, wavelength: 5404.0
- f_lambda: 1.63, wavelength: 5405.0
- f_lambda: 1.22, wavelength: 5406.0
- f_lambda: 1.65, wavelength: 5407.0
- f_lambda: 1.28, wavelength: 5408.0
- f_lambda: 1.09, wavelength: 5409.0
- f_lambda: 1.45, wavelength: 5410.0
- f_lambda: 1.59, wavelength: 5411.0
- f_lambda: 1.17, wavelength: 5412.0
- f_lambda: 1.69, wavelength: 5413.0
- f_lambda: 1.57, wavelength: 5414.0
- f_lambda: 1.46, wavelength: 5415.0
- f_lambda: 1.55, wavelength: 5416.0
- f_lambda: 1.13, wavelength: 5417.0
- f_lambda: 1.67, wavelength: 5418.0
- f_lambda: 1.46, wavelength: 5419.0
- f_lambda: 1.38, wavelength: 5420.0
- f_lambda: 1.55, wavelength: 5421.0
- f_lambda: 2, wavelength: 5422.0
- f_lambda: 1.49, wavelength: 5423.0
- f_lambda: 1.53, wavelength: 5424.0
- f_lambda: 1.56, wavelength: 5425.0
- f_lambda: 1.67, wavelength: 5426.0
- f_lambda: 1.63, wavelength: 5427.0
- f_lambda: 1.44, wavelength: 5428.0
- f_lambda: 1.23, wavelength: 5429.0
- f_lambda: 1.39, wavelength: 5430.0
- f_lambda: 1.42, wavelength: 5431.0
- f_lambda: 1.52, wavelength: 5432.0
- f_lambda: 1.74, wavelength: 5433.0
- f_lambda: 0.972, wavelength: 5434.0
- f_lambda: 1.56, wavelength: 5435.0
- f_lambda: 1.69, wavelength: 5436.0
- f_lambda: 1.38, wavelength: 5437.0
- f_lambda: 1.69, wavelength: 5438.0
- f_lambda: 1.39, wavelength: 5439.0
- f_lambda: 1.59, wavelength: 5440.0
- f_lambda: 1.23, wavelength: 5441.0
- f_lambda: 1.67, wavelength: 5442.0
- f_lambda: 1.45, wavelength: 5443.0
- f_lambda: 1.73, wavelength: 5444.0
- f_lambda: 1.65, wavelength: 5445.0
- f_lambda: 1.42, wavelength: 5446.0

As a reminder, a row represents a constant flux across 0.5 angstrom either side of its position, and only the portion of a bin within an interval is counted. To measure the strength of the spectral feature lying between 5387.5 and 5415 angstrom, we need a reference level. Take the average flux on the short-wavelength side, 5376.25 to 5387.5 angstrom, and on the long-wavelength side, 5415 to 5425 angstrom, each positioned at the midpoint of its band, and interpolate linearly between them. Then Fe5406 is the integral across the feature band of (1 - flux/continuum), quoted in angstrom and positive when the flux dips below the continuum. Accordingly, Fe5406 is 2.1 angstrom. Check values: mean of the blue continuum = 1.58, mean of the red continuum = 1.53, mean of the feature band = 1.43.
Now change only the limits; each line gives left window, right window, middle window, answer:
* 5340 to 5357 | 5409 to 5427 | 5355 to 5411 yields 1.87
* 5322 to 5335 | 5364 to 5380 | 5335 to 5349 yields -0.28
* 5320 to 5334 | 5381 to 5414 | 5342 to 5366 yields -1.54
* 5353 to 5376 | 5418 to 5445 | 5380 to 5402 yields 1.32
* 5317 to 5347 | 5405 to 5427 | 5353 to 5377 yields -0.70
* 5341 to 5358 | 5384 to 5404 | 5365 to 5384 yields -1.21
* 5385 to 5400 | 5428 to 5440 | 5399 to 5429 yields -0.41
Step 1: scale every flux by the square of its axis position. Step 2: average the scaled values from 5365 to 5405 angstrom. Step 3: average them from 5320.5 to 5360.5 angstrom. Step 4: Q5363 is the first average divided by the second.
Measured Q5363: 0.99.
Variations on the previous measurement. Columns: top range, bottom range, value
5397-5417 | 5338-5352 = 0.91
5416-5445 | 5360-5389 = 0.99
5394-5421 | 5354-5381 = 0.92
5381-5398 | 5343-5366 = 0.94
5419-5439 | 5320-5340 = 1.03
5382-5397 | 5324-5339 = 1.03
